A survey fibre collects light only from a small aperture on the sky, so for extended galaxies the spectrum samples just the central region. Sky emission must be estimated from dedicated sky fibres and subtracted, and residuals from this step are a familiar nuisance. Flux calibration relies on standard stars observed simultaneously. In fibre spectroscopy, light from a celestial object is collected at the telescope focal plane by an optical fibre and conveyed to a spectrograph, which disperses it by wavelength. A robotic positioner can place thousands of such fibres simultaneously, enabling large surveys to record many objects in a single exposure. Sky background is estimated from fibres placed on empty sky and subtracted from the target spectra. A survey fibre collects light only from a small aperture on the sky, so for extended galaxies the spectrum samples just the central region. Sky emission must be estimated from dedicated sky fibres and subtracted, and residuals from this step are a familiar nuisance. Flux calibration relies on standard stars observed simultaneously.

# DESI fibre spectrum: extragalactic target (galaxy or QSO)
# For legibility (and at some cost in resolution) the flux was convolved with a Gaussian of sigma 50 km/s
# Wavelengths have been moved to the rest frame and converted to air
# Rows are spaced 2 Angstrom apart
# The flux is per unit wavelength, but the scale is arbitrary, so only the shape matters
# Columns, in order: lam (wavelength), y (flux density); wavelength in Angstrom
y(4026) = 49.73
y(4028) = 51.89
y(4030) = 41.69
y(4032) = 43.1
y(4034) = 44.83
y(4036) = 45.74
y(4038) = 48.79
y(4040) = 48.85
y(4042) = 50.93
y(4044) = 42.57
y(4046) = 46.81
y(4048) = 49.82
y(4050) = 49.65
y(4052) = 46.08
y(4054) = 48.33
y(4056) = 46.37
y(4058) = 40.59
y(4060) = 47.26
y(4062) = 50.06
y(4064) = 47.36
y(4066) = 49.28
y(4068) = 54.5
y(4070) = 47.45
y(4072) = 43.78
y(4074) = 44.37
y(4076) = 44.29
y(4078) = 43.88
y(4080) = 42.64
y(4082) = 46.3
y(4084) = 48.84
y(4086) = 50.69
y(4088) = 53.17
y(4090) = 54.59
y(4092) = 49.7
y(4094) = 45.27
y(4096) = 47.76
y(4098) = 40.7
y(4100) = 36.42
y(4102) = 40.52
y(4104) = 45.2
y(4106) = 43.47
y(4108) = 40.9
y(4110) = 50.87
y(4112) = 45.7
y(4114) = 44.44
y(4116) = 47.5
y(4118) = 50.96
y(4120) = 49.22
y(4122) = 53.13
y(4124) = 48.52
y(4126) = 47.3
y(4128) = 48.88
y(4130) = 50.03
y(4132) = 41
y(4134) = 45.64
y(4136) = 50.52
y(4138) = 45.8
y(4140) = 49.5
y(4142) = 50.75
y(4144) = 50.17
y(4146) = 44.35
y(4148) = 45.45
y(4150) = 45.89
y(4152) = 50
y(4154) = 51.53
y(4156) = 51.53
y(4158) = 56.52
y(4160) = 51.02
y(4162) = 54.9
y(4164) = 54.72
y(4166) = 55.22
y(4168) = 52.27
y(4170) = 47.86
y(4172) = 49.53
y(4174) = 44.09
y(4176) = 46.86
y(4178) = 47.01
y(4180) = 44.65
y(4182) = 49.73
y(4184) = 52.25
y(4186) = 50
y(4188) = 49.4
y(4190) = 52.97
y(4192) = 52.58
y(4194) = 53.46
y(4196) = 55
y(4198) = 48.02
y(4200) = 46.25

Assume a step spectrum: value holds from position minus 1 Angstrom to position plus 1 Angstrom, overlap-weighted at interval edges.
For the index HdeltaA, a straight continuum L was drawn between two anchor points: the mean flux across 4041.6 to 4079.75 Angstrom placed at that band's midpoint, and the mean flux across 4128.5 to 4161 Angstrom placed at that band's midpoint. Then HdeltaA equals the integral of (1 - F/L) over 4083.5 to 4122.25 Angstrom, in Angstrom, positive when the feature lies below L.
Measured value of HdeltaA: 0.8 Angstrom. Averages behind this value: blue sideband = 46.9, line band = 46.8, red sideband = 48.7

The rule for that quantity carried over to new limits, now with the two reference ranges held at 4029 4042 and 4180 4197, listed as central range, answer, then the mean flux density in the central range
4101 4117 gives 1.24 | 44.8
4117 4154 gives 0.96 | 48.3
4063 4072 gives -0.37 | 49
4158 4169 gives -0.72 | 53.9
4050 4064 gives -0.01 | 46.7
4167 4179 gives 0.70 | 47.9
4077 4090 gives -0.12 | 48.1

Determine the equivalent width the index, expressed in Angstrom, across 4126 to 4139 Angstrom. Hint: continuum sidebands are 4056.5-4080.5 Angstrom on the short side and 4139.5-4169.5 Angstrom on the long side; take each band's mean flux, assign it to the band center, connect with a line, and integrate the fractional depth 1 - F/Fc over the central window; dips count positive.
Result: 0.7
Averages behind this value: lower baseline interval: 46.4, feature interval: 47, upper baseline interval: 50.9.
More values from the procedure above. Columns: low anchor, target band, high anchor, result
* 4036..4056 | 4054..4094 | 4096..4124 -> -0.7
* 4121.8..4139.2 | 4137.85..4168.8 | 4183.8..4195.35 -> -0.9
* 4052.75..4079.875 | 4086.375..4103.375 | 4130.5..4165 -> 0.5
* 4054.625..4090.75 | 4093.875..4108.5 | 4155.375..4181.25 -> 1.8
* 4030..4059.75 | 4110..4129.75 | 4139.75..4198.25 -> 0.1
